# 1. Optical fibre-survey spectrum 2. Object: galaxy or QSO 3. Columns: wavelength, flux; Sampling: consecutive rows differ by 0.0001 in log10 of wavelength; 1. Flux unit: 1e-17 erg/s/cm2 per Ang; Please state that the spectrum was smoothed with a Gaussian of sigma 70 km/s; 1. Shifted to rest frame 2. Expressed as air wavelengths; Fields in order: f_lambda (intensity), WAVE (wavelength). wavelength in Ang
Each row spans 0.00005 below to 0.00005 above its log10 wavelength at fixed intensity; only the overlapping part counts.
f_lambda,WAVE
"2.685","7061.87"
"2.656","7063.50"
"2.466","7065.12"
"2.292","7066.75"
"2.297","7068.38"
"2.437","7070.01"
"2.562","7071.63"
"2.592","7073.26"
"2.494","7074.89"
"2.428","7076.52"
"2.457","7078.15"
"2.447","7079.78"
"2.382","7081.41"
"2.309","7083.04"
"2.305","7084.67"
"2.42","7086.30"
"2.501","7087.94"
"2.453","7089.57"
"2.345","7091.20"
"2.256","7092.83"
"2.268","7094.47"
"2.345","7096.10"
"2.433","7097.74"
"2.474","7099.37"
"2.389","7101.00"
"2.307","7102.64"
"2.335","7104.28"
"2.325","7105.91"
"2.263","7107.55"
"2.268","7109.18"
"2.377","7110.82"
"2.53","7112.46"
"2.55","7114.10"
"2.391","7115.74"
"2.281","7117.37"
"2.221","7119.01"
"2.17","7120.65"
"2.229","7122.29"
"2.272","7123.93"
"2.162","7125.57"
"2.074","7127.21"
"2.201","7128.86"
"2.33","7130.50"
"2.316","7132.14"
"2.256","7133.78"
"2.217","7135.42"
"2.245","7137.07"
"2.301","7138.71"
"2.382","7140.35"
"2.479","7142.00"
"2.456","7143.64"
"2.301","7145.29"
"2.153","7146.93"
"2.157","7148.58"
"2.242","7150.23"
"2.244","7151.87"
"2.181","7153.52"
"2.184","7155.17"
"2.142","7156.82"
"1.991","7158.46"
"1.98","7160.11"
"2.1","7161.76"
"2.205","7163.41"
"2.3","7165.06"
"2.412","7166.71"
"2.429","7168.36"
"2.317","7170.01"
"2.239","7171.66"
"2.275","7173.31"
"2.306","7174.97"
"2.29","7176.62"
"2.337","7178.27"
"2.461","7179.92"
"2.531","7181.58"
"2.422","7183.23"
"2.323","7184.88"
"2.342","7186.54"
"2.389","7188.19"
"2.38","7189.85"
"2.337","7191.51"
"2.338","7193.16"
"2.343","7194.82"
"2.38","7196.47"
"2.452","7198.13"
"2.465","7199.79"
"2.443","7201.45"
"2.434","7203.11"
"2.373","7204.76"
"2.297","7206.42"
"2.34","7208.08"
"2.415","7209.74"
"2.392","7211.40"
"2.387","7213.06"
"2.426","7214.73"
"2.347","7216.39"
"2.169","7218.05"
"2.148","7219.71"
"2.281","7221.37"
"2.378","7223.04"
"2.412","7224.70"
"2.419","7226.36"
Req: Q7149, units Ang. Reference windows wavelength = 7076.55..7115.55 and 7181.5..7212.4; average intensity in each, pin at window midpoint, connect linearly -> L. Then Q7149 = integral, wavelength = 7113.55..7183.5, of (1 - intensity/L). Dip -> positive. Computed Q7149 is 3.3 Ang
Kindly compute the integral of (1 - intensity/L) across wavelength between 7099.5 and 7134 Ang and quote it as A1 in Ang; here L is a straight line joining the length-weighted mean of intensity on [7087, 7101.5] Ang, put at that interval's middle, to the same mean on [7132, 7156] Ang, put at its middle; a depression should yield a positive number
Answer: 0.5 Ang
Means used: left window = 2.39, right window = 2.27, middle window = 2.3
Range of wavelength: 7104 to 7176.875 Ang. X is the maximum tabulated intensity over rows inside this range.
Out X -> 2.55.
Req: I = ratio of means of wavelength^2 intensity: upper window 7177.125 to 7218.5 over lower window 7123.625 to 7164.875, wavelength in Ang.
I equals 1.09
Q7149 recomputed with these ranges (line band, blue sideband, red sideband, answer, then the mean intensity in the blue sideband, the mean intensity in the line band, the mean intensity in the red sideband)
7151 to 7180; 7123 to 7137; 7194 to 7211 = 0.9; 2.23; 2.24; 2.39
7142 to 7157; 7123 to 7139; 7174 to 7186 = 0.3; 2.24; 2.25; 2.38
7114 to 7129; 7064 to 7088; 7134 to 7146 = 0.8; 2.43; 2.24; 2.34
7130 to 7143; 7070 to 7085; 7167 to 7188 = 0.4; 2.45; 2.32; 2.36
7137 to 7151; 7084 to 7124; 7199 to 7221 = 0.3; 2.35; 2.3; 2.36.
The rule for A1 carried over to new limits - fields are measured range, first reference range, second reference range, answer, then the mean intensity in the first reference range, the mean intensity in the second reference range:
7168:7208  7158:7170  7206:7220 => -1.7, 2.22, 2.33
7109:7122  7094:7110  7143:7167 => -0.2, 2.34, 2.2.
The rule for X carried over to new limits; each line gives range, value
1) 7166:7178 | 2.429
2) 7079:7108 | 2.501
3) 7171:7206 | 2.531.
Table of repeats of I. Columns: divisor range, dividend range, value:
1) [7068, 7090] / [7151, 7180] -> 0.94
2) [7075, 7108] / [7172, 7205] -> 1.03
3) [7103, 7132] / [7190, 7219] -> 1.06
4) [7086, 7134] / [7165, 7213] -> 1.04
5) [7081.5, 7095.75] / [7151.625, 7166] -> 0.93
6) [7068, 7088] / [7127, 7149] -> 0.95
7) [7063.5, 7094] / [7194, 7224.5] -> 1.01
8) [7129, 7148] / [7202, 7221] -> 1.03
